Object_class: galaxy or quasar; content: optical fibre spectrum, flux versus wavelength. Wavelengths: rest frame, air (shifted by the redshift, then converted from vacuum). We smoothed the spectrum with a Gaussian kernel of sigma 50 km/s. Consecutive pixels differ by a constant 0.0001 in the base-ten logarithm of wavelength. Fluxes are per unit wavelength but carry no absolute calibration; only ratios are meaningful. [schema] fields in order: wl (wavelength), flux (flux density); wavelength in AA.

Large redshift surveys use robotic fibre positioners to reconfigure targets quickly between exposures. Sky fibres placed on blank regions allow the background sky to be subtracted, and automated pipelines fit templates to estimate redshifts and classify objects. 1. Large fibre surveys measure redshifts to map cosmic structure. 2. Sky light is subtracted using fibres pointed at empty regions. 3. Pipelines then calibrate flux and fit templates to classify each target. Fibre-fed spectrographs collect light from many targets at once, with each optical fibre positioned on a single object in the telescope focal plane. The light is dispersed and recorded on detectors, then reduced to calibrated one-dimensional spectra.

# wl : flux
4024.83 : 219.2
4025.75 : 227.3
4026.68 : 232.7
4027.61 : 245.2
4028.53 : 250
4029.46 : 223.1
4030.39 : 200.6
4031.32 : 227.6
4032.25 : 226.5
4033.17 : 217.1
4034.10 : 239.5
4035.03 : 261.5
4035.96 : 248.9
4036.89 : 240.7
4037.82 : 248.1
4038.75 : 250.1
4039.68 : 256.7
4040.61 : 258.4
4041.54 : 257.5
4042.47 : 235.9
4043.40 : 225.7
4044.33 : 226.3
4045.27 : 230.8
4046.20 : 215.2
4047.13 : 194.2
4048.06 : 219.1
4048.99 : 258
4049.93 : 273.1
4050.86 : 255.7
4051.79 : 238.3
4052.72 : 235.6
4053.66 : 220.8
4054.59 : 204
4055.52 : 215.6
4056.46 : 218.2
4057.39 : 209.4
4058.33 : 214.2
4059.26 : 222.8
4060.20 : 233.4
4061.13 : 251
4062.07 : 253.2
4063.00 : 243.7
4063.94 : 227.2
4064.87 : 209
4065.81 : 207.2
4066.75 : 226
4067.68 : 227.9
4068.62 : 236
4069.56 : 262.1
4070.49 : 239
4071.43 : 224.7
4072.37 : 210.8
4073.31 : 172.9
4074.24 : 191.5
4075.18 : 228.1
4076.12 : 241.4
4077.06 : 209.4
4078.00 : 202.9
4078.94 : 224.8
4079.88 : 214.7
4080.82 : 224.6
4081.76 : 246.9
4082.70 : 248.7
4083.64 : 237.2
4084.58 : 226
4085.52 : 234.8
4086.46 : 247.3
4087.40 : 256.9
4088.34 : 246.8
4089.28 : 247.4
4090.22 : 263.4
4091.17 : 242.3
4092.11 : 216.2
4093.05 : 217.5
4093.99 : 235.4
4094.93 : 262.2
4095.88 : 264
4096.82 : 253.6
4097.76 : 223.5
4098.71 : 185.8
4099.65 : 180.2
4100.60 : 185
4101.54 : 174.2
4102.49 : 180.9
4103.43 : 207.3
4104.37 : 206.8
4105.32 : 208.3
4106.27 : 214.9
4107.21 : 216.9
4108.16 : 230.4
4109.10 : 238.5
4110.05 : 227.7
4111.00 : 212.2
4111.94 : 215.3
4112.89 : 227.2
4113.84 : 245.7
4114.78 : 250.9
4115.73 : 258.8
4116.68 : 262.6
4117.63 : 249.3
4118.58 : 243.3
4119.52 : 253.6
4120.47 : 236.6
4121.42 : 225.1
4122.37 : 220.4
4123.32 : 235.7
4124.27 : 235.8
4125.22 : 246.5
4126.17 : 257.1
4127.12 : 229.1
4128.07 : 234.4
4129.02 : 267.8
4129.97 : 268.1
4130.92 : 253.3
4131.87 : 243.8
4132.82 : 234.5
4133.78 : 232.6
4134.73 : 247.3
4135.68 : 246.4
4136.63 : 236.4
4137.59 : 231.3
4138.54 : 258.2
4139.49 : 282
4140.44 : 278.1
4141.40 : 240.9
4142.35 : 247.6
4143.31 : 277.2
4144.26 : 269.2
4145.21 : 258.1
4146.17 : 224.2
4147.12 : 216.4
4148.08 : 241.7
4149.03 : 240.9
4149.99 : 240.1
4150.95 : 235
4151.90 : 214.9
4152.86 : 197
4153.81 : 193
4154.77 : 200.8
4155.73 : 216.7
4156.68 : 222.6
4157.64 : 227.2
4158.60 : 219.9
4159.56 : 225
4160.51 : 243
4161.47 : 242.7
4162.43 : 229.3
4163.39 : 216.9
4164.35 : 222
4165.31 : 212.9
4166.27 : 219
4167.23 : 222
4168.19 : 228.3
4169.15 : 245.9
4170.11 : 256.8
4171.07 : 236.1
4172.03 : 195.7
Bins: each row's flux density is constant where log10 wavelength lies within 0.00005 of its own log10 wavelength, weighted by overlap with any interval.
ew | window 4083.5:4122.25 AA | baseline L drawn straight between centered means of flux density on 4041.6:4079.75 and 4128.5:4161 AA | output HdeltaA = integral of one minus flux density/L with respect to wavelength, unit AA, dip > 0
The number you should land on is 0.5 AA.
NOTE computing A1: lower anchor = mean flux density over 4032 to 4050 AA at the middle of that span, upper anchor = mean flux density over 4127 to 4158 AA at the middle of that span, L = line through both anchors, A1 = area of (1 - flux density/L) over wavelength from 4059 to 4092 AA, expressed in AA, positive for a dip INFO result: 1.1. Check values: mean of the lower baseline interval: 239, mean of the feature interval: 231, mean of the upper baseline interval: 240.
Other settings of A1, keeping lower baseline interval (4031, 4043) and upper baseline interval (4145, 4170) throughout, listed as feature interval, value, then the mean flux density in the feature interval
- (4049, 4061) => 0.5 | 230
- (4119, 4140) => -1.4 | 245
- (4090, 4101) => 0.4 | 227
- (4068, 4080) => 0.9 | 220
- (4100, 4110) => 1.1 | 207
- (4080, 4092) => -0.3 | 242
